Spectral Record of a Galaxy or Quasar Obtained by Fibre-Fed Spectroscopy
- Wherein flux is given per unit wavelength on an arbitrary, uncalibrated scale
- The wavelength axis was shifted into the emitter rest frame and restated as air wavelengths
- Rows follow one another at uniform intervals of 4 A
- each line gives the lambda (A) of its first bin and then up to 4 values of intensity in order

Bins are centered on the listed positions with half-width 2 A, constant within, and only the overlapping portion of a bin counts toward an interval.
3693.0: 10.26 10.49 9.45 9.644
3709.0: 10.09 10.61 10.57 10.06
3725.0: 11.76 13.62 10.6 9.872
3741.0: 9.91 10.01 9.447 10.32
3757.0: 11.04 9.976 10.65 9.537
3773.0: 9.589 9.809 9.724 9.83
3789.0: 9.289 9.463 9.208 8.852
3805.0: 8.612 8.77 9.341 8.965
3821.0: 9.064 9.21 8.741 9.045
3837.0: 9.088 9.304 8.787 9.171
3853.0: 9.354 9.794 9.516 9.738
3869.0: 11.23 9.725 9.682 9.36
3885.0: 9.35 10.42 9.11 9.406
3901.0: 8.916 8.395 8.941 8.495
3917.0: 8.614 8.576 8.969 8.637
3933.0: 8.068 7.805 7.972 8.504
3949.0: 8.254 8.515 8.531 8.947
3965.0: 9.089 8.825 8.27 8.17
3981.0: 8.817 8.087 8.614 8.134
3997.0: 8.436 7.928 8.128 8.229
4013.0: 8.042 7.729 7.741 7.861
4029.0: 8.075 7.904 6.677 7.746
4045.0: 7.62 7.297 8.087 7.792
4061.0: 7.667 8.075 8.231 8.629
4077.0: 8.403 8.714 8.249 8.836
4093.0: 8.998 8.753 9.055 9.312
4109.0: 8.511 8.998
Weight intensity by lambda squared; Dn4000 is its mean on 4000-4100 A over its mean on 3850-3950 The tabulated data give 1.0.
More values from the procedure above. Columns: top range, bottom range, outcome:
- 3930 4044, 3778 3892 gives 0.94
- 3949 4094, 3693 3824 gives 0.94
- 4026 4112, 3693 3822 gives 0.97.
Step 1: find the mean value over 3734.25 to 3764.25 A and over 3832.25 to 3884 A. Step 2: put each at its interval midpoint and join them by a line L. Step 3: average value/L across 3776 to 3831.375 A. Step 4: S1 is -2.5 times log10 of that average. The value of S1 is 0.07 mag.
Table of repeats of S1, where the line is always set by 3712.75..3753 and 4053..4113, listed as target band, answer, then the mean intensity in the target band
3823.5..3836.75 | 0.12 mag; 9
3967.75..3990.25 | 0.09 mag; 8.45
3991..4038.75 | 0.13 mag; 7.91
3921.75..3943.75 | 0.14 mag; 8.31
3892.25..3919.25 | 0.09 mag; 8.82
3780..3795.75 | 0.08 mag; 9.55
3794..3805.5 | 0.14 mag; 8.98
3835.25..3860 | 0.08 mag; 9.26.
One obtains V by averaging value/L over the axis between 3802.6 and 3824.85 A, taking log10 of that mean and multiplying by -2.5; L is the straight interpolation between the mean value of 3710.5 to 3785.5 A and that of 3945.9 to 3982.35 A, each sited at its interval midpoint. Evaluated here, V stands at 0.10 mag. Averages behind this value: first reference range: 10.4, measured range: 8.97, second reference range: 8.6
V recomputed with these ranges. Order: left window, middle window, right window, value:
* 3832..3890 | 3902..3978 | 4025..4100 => 0.059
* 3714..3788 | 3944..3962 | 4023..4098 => 0.041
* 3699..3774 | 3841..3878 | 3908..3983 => -0.043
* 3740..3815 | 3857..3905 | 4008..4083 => -0.076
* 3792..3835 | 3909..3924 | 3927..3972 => -0.005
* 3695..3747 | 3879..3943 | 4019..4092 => 0.033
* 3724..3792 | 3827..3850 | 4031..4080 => 0.069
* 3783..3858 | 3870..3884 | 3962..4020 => -0.096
